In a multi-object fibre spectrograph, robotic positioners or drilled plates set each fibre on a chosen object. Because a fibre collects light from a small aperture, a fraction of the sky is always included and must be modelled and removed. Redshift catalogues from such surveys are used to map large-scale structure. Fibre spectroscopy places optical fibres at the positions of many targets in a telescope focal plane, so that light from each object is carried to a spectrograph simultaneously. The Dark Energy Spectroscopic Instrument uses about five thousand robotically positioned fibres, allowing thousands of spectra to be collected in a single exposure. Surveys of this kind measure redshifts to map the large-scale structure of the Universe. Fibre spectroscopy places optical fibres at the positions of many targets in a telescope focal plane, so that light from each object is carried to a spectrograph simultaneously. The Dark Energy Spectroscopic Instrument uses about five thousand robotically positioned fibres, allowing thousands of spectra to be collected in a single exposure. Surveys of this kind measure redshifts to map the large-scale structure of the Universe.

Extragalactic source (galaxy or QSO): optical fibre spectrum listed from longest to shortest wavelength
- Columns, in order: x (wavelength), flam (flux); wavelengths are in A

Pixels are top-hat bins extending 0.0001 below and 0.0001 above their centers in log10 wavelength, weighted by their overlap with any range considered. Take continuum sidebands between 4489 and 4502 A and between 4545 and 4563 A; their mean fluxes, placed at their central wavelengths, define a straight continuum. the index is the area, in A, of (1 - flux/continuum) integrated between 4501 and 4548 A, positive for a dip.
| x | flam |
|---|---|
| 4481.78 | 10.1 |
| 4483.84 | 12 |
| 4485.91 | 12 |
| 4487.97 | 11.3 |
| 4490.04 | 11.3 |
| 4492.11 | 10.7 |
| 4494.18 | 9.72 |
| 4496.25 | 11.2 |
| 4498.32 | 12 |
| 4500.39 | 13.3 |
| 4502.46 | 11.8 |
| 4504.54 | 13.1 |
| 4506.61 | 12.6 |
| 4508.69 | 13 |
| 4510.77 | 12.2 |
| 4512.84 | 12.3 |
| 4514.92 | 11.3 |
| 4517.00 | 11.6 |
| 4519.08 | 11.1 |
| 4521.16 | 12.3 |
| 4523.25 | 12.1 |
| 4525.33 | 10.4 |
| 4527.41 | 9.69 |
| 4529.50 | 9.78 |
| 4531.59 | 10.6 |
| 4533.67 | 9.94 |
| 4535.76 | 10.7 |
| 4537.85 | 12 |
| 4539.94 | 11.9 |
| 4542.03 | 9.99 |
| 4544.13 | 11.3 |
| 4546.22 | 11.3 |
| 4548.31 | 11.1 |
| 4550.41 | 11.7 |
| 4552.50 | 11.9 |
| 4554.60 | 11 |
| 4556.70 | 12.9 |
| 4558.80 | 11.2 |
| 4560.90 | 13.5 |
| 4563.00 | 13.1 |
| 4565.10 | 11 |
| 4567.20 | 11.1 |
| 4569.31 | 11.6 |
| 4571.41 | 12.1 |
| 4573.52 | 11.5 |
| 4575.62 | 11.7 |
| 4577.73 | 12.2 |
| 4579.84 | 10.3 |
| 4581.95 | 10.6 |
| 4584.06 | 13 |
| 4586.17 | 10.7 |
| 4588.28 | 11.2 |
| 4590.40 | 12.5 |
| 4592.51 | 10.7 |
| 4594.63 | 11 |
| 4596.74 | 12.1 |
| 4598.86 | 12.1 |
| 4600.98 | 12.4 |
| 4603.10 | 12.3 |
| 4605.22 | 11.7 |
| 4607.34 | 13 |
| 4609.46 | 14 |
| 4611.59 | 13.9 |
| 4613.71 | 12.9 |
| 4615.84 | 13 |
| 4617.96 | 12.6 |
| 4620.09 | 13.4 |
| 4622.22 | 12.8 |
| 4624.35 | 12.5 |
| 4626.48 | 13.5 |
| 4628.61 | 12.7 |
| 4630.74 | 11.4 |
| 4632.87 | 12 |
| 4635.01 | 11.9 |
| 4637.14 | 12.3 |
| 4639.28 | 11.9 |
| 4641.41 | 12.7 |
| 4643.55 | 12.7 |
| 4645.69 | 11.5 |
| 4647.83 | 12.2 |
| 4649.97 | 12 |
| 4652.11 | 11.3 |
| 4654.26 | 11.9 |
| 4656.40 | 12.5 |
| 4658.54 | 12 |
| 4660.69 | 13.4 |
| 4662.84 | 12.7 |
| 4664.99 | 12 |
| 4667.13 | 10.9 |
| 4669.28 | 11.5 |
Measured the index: 0.9 A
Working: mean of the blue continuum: 11.4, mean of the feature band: 11.4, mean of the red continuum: 11.9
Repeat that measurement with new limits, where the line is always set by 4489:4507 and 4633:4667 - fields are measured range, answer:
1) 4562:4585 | 0.6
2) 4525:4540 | 1.6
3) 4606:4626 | -1.7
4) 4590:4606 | 0.2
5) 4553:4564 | -0.4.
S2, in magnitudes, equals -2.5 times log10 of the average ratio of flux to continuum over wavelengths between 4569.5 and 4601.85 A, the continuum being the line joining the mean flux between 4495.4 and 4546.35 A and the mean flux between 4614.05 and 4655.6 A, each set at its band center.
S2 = 0.03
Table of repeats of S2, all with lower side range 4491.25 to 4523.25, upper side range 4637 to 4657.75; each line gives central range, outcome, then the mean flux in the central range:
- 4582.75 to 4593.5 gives 0.04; 11.6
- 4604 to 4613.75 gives -0.09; 13.1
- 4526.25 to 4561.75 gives 0.07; 11.2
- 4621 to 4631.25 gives -0.05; 12.7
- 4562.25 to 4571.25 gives 0.03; 11.7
